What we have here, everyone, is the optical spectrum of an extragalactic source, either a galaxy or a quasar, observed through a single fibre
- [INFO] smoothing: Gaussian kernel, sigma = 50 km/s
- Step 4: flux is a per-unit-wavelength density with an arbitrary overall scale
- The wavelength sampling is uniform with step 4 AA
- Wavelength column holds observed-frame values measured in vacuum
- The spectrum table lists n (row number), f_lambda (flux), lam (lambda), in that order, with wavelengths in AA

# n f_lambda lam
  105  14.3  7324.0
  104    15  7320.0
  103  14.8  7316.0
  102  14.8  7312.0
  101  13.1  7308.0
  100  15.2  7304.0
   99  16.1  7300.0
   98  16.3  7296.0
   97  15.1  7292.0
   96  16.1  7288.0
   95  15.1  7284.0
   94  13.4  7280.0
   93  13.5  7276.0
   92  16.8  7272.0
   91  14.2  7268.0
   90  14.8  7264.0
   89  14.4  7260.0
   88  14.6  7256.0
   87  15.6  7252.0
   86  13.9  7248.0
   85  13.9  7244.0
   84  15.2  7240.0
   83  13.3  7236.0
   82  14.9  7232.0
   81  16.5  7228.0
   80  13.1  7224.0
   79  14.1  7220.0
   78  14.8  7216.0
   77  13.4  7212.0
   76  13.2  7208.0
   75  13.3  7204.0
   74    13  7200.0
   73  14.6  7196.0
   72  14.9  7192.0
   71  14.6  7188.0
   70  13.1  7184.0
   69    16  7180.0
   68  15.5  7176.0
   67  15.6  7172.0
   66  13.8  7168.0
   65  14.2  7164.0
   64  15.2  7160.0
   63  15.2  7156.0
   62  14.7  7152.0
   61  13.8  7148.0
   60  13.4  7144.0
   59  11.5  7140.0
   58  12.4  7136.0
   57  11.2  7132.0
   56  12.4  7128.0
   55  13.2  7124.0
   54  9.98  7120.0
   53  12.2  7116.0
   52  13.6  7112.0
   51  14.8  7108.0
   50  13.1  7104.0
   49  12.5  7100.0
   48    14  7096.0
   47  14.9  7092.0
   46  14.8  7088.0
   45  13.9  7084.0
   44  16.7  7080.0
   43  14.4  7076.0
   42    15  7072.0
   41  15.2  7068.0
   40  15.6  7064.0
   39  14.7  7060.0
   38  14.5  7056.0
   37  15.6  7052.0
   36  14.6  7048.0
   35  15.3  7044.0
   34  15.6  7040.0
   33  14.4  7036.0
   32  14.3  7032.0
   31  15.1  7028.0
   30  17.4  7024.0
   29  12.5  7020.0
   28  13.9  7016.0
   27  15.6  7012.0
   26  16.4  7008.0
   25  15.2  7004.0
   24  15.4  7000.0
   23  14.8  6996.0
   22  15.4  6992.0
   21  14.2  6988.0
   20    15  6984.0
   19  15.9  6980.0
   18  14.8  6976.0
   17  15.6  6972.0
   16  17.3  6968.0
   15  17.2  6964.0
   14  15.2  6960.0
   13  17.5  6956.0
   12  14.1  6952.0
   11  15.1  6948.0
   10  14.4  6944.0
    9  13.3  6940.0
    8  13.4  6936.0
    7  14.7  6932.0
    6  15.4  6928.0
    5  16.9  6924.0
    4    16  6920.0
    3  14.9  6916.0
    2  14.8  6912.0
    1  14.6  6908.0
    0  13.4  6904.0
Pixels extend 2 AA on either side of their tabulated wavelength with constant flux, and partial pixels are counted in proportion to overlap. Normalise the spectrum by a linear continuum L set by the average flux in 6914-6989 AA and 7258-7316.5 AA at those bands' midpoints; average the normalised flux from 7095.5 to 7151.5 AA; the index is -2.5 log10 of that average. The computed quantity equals 0.19 mag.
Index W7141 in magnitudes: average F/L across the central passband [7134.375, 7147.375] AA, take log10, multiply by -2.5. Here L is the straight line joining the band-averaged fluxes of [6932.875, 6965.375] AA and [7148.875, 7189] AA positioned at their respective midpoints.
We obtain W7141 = 0.18 mag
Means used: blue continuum 15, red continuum 14.8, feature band 12.6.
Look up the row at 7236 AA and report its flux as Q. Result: 13.3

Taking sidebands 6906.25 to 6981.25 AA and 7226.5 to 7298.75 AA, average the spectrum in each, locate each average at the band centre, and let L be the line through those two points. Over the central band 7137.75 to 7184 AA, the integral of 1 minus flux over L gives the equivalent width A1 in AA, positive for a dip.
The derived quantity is 1.95 AA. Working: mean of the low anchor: 15.3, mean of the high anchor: 14.9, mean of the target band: 14.4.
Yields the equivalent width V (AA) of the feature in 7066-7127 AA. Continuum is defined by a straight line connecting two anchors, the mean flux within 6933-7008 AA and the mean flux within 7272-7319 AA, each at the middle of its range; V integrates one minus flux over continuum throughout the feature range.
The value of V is 5.1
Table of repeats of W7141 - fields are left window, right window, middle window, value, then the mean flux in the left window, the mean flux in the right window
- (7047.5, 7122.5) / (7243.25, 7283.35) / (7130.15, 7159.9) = 0.08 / 14.2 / 14.5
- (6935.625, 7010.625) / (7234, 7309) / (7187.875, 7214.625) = 0.08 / 15.3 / 14.8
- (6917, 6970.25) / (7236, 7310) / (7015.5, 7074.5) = 0.02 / 15.4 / 14.8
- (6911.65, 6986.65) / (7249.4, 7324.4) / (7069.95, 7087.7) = 0.01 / 15.3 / 14.9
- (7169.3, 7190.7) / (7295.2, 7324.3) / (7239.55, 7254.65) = 0.02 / 14.9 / 14.9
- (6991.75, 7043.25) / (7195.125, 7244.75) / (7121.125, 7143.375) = 0.19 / 15.1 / 14.1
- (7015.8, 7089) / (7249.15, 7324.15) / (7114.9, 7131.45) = 0.25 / 14.9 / 14.9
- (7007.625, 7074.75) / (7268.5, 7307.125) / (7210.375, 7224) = 0.09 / 15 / 15.2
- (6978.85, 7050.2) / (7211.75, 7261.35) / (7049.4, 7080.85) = -0.02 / 15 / 14.5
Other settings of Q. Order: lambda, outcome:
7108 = 14.8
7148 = 13.8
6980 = 15.9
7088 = 14.8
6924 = 16.9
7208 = 13.2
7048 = 14.6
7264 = 14.8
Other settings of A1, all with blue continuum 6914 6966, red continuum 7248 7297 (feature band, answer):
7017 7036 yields 0.53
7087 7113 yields 1.98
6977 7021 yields 0.56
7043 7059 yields 0.18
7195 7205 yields 0.95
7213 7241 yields 0.88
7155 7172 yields 0.39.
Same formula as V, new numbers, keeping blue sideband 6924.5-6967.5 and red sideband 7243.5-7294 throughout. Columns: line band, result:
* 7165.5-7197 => 0.22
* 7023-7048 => -0.25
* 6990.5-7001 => -0.04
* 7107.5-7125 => 2.80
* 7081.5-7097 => 0.50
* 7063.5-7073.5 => -0.14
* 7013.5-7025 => 0.52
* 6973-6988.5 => 0.04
